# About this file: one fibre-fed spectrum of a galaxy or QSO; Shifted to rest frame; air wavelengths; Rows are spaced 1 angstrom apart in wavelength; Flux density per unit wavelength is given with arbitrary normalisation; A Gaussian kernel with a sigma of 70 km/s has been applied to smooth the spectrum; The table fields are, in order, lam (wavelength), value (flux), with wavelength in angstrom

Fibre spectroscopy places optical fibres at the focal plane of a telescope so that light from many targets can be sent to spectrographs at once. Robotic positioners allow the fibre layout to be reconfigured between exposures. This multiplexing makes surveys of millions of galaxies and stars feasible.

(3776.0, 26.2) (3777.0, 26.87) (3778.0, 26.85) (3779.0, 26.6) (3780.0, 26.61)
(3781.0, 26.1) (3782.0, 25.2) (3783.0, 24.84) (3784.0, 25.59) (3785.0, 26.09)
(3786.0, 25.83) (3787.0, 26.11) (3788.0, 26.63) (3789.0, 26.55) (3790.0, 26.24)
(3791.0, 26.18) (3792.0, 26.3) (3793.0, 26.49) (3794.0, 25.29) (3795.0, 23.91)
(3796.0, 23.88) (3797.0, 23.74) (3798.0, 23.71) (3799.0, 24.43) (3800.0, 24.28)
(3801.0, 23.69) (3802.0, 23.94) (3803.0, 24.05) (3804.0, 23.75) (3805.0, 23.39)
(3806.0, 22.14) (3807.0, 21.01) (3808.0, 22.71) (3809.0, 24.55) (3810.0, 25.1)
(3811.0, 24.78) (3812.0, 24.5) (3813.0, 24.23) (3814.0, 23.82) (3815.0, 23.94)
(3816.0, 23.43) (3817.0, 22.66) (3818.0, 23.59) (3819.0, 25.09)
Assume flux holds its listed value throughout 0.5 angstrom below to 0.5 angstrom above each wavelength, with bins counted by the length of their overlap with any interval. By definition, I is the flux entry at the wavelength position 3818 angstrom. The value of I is 23.59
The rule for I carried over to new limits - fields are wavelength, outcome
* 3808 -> 22.71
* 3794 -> 25.29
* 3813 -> 24.23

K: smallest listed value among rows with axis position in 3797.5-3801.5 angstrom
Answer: 23.69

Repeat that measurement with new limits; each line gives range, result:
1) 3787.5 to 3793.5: 26.18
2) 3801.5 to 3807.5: 21.01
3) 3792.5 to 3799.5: 23.71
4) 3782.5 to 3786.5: 24.84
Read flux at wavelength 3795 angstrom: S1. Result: 23.91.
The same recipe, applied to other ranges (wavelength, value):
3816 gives 23.43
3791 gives 26.18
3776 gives 26.2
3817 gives 22.66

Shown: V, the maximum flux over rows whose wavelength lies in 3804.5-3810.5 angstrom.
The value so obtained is 25.1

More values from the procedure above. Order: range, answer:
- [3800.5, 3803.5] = 24.05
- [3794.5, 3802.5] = 24.43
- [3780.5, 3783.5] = 26.1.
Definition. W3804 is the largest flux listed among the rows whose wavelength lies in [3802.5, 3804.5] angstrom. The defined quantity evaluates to 24.05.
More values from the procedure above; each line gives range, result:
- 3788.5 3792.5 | 26.55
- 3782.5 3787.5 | 26.11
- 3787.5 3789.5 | 26.63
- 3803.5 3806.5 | 23.75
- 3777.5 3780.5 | 26.85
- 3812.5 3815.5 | 24.23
